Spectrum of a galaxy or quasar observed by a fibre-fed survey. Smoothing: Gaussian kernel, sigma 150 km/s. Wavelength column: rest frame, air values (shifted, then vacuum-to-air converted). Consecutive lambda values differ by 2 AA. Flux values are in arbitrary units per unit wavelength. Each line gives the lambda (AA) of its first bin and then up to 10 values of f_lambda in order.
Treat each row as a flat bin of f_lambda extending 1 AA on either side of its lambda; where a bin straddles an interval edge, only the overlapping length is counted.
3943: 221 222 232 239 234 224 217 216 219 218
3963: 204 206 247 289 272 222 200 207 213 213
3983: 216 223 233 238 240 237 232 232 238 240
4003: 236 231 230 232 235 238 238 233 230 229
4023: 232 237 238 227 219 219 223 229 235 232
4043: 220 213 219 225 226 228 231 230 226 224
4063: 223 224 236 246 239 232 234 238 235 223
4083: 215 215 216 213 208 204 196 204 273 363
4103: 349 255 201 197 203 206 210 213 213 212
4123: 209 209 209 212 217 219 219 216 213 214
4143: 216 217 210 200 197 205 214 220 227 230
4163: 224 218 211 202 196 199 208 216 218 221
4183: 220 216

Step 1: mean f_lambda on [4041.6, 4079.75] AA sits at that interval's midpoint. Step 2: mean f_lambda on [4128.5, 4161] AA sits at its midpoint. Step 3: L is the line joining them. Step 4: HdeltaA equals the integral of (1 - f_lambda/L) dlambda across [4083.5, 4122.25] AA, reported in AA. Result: -1.3 AA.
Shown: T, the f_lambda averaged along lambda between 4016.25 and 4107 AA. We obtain 232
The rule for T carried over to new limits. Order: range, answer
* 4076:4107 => 239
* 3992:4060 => 230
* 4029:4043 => 226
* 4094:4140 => 227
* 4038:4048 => 224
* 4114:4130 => 211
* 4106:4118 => 205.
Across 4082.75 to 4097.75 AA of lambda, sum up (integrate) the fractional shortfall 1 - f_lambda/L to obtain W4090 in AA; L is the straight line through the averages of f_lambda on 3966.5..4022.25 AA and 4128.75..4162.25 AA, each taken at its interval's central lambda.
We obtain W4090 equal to 0.86 AA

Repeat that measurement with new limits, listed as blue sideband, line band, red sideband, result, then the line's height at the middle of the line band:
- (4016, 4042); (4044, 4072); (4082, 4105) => 0.9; 235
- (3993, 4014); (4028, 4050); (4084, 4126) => 0.8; 232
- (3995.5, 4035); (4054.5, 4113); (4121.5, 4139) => -3.0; 221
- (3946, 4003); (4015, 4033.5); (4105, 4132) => -0.6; 222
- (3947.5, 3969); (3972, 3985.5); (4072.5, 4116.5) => 0.8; 227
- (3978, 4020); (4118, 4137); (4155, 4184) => 0.5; 219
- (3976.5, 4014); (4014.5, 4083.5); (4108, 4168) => -1.7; 223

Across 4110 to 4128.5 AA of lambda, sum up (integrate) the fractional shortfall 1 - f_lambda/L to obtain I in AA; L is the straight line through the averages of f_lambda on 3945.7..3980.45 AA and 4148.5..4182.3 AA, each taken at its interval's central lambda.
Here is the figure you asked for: 0.5 AA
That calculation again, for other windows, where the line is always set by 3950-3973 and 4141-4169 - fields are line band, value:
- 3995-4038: -1.04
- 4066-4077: -0.80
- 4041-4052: 0.10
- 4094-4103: -2.06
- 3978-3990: 0.33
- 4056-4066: -0.14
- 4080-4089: 0.14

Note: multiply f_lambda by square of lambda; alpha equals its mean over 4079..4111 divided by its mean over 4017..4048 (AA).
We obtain 1.07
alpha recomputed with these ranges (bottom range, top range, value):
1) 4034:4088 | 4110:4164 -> 0.97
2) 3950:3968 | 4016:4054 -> 1.07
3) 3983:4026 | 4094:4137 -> 1.03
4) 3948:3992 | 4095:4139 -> 1.08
